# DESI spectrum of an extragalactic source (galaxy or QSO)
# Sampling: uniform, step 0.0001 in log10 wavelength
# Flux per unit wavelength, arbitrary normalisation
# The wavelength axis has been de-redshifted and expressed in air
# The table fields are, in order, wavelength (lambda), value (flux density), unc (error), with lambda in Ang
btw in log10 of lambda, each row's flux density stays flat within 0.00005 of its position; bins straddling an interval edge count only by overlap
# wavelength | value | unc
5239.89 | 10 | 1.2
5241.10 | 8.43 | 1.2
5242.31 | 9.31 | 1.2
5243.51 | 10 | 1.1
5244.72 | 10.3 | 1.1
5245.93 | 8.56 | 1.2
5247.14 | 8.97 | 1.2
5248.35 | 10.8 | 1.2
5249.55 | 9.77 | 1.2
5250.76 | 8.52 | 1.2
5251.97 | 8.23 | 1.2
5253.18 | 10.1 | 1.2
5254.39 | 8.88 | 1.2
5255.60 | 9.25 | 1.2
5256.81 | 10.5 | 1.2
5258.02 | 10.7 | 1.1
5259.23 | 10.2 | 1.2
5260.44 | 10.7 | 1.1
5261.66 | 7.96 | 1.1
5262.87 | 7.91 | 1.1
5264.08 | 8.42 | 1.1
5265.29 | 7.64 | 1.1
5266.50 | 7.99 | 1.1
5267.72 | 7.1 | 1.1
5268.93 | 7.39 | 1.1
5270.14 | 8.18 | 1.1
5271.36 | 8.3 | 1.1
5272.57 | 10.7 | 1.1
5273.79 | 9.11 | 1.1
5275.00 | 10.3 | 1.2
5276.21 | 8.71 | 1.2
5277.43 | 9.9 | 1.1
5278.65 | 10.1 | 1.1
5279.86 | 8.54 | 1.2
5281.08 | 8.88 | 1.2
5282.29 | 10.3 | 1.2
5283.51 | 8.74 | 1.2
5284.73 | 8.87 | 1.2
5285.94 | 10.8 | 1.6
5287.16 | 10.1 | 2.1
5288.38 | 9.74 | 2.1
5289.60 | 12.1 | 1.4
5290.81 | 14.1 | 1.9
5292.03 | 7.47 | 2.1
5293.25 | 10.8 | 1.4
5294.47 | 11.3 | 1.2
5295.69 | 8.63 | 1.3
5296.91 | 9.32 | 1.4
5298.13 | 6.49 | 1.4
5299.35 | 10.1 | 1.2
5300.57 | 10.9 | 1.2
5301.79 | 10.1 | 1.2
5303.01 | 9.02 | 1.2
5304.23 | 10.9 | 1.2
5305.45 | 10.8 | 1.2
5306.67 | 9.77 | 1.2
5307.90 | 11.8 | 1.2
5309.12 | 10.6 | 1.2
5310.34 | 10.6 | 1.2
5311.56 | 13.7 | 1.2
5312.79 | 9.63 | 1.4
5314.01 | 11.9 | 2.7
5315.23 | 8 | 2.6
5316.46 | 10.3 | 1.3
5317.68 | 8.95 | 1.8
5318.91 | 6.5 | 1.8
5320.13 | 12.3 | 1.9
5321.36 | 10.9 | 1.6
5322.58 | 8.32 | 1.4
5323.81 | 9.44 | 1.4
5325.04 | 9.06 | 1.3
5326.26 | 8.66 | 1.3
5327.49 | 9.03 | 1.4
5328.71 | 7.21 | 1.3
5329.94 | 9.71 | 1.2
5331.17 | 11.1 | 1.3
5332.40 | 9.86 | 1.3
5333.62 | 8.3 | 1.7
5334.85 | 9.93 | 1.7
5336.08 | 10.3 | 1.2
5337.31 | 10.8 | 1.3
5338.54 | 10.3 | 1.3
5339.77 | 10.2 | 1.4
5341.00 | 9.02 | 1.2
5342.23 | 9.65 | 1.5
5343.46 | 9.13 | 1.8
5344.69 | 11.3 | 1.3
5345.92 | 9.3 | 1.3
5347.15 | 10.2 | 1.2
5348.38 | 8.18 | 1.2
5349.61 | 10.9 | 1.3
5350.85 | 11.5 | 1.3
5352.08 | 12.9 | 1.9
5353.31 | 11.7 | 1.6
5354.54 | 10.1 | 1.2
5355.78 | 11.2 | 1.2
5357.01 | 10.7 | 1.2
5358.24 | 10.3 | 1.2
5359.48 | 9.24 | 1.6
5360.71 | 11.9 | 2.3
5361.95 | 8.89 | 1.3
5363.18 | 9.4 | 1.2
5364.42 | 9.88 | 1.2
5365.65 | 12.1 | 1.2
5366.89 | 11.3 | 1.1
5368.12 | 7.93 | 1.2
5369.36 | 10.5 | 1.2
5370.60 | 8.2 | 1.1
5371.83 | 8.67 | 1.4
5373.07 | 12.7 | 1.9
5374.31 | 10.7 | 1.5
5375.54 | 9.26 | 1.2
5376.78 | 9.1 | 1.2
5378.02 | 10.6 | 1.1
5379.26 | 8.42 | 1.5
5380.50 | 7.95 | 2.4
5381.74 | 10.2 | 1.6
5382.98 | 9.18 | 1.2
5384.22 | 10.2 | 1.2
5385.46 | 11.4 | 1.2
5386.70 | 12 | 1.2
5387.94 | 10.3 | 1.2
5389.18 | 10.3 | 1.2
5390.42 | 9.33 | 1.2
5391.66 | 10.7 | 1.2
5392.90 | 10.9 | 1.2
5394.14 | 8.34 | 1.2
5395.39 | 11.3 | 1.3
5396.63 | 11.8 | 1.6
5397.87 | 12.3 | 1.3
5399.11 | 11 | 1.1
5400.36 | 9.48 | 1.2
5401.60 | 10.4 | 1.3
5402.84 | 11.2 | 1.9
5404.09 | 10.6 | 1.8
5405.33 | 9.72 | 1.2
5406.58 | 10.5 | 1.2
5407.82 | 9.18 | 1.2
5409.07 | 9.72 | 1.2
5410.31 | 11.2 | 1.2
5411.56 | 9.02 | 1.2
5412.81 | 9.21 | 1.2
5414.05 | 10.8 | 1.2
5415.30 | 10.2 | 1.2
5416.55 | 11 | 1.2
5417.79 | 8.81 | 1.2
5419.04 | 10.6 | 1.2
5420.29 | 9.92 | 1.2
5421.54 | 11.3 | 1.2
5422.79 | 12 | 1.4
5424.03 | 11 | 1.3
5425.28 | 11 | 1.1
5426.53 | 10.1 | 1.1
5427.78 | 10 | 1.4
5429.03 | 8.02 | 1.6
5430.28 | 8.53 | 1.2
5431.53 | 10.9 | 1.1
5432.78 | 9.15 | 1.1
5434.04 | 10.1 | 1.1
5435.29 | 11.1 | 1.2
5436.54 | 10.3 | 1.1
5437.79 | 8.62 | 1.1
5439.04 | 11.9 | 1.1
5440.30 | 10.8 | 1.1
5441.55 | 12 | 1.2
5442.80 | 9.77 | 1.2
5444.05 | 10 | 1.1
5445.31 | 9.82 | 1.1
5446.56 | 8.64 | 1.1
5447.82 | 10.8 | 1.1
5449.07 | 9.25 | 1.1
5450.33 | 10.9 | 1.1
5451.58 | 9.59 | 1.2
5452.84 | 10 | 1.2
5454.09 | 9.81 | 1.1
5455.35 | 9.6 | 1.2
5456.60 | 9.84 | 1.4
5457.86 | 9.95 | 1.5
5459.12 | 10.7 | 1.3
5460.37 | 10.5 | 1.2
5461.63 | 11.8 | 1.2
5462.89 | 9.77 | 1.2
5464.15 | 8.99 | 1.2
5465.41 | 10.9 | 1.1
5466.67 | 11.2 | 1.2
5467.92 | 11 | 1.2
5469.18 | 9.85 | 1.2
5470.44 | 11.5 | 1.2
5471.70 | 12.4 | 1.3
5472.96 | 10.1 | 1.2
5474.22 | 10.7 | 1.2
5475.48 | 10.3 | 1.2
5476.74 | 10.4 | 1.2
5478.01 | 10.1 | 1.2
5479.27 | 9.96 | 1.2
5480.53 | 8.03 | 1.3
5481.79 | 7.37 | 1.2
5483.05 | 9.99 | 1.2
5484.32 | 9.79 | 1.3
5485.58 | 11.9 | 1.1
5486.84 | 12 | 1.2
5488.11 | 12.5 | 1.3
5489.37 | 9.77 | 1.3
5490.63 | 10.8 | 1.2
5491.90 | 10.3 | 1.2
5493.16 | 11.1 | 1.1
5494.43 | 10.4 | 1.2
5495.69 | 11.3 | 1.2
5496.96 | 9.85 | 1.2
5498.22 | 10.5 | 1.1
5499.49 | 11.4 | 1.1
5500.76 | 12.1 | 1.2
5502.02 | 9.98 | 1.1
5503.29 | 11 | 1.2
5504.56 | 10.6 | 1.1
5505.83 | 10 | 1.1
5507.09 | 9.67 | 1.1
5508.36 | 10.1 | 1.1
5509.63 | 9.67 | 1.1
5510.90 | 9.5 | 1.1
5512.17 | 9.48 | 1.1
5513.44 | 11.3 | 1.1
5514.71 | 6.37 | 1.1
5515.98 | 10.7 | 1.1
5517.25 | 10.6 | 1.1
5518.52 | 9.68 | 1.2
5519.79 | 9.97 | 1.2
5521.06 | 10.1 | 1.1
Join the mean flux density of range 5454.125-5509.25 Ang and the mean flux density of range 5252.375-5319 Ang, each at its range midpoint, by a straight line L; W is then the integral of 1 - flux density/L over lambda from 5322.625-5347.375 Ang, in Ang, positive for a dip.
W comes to 0.7 Ang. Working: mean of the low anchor 9.65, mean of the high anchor 10.5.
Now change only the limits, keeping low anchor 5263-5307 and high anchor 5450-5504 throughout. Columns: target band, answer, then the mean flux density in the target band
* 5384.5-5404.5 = -1.3 Ang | 10.7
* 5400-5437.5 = 0.0 Ang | 10.2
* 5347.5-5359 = -1.1 Ang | 10.8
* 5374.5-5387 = 0.2 Ang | 9.81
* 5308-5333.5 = -0.4 Ang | 9.8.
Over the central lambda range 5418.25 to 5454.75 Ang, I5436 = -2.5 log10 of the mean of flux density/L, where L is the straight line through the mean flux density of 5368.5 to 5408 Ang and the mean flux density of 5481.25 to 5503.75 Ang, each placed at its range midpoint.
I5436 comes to 0.024 mag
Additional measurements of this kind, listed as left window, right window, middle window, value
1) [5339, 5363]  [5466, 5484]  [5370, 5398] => 0.02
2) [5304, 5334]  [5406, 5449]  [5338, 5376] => -0.03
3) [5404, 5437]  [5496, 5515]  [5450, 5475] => -0.03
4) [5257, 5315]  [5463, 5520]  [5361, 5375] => -0.01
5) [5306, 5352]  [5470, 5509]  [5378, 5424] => -0.01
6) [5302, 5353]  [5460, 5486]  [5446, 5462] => 0.02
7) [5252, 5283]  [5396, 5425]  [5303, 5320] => -0.08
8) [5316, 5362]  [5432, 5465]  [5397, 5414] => -0.03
